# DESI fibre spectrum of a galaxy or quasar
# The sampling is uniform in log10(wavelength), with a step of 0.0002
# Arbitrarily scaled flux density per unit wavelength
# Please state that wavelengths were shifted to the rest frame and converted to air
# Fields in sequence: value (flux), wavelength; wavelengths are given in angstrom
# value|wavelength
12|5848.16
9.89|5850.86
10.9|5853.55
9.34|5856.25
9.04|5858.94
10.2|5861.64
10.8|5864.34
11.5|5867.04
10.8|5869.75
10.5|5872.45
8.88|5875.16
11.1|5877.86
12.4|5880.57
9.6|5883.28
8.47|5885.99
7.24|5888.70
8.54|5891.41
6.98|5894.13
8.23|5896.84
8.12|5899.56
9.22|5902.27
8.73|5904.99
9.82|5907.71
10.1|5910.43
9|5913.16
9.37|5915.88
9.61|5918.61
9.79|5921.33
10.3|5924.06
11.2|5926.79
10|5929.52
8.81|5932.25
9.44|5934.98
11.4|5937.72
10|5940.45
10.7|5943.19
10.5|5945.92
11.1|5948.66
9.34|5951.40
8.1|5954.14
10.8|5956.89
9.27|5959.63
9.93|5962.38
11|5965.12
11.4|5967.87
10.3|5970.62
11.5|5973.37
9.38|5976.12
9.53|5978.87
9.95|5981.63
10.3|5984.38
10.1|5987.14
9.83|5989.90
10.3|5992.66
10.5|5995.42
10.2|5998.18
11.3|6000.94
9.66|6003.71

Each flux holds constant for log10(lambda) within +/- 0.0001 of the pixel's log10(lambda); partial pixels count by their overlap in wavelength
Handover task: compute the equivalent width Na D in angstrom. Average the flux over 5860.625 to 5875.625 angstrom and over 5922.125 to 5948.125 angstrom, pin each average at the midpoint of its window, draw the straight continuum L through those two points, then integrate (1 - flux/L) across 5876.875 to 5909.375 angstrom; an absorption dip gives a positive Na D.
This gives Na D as 4.4 angstrom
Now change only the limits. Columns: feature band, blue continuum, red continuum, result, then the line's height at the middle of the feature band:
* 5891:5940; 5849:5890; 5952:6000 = 3.4 angstrom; 10.1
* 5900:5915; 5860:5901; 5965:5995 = 0.7 angstrom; 9.75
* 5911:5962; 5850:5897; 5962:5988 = 0.9 angstrom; 10.1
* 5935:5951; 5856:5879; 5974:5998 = -0.7 angstrom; 10.1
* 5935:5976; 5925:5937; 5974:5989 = -1.5 angstrom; 9.95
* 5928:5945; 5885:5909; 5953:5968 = -1.3 angstrom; 9.39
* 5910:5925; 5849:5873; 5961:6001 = 1.0 angstrom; 10.3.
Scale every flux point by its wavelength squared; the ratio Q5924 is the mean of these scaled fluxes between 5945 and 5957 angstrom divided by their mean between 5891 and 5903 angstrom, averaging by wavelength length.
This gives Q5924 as 1.2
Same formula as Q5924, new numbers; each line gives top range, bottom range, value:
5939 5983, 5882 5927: 1.15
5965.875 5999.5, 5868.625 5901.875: 1.15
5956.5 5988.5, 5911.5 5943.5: 1.05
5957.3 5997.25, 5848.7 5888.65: 1.04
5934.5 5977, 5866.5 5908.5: 1.13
